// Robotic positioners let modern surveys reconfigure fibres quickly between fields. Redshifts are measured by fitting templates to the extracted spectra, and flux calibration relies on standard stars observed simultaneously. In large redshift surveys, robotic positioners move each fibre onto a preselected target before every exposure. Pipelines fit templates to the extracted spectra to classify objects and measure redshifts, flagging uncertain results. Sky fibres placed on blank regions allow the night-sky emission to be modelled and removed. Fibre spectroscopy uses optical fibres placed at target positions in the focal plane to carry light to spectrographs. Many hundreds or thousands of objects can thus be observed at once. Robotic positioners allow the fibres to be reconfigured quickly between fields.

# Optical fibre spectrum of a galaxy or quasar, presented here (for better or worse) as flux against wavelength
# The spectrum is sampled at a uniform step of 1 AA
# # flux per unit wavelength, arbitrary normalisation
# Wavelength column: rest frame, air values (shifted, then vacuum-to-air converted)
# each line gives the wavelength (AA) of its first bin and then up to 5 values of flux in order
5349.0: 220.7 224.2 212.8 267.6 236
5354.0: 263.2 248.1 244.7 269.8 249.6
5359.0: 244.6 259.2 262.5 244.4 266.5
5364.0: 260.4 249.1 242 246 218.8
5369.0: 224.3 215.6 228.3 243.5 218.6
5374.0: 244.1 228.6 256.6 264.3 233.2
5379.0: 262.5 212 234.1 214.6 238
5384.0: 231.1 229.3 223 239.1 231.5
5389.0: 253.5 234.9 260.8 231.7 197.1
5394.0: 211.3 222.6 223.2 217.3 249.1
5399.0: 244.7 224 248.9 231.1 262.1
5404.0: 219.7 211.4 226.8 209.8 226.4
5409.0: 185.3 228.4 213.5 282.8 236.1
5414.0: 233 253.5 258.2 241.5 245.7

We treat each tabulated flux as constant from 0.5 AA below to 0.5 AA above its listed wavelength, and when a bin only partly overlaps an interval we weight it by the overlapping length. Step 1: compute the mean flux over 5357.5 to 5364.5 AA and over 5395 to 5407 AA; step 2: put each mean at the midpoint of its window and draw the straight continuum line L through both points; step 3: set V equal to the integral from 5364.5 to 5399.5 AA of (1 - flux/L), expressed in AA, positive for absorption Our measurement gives 1.30 AA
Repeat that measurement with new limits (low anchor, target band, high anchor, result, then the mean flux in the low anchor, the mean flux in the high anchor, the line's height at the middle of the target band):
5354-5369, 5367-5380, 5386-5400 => 0.4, 250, 231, 243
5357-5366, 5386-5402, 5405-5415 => 0.3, 255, 227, 236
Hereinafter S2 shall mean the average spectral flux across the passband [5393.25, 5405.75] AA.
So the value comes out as 230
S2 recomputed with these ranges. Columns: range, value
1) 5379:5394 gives 231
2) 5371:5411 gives 231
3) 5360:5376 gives 241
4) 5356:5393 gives 240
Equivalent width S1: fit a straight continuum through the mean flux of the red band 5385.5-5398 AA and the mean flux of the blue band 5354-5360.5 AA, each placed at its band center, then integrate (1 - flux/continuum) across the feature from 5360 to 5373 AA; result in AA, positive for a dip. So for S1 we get 0.3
